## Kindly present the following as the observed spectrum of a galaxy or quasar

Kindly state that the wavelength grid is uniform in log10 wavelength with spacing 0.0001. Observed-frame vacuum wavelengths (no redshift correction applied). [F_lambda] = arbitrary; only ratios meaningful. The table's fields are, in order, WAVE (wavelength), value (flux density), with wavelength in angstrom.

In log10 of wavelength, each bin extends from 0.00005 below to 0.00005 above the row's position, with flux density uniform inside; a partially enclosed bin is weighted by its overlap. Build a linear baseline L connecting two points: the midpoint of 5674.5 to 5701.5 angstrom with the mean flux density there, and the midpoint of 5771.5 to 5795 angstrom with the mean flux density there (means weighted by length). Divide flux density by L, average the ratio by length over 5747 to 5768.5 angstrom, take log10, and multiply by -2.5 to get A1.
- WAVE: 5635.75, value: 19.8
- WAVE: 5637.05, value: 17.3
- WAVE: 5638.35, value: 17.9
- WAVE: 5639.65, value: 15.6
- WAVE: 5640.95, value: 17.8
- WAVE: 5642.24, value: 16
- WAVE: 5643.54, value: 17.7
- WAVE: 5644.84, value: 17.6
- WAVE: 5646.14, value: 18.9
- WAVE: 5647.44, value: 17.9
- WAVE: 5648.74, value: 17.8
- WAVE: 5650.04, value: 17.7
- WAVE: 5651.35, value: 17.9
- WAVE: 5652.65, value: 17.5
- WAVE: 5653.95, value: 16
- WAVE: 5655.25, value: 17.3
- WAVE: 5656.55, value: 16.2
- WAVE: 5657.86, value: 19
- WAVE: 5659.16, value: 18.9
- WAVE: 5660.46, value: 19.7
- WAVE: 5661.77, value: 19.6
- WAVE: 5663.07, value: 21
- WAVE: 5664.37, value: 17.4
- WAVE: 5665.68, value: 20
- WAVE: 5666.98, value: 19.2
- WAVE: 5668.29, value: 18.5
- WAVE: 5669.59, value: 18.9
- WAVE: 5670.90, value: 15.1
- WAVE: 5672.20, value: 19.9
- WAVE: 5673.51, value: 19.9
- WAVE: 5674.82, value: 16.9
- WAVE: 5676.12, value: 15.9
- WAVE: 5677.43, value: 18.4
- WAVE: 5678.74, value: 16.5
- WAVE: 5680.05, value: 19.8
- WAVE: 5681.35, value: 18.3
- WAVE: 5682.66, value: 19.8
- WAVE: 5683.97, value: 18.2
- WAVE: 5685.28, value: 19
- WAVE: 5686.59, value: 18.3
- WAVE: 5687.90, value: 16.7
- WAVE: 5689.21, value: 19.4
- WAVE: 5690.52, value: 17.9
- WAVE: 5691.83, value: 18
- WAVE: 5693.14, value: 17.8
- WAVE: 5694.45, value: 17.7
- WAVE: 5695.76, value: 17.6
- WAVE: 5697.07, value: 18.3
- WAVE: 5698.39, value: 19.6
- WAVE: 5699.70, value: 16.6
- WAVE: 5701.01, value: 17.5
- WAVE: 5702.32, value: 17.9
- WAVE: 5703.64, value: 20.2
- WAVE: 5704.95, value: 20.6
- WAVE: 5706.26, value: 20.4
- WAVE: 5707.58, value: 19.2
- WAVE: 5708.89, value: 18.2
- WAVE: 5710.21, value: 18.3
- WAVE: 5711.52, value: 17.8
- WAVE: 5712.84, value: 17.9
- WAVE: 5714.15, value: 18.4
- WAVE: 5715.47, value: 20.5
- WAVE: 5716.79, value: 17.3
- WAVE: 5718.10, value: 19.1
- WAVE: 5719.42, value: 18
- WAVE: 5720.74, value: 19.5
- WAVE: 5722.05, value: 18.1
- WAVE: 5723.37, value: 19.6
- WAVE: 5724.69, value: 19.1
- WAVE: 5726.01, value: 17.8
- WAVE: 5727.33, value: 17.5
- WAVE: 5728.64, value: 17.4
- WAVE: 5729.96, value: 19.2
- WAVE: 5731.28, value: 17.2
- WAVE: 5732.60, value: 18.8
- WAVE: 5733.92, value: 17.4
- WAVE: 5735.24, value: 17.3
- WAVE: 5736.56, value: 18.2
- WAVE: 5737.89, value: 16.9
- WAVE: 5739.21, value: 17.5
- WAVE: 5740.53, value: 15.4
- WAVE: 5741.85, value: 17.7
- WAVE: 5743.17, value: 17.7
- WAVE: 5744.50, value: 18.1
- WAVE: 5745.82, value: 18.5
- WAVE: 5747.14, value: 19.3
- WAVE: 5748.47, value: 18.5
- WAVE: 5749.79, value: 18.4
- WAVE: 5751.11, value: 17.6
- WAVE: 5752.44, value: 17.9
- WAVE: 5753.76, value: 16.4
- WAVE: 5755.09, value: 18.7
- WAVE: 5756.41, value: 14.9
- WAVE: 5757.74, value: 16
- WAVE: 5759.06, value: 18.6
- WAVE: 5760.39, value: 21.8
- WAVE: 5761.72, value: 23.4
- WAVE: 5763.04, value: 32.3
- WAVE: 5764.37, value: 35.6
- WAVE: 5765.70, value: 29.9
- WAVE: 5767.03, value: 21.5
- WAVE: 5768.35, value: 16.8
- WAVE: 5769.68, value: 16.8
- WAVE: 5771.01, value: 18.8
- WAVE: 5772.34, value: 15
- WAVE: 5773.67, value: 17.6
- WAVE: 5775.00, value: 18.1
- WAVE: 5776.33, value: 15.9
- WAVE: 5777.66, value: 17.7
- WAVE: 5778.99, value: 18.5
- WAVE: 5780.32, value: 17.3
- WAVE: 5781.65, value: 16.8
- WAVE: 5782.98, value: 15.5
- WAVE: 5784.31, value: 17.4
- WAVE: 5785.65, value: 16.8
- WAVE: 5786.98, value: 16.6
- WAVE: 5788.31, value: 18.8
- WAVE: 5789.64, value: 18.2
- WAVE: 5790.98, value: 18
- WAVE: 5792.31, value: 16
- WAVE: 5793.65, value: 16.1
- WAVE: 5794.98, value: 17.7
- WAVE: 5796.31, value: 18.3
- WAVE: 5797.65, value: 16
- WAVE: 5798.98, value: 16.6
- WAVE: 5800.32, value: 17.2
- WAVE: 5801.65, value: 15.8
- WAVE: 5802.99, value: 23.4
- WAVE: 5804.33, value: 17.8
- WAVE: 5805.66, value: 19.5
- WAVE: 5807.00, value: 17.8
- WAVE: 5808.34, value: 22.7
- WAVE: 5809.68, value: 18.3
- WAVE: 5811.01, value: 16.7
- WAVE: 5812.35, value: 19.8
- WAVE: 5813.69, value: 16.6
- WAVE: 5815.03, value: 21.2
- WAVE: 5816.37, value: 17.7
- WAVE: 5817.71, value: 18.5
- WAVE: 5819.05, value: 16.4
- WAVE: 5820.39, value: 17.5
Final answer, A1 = -0.22 mag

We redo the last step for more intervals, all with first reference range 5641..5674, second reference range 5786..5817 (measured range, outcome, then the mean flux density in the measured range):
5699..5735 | -0.02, 18.5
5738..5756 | 0.02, 17.8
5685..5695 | 0.01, 18.1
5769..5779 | 0.06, 17.2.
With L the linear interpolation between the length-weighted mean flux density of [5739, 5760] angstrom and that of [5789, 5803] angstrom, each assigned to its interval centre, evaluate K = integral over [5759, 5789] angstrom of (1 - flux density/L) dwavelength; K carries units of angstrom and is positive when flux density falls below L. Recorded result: -4.2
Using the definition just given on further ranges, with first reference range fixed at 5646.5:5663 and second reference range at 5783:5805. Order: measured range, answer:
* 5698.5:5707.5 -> -0.5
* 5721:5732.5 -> -0.3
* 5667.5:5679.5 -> 0.1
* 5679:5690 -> -0.4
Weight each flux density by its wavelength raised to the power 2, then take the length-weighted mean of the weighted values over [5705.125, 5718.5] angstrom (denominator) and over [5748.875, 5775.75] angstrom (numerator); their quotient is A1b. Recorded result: 1.1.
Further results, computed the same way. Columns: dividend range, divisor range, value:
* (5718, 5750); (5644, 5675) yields 1.01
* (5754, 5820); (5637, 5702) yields 1.09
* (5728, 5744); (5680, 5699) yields 0.97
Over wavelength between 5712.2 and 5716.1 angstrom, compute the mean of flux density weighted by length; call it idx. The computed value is 18.9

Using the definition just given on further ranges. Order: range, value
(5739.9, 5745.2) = 17.2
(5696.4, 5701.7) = 18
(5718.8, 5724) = 18.8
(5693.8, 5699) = 18.3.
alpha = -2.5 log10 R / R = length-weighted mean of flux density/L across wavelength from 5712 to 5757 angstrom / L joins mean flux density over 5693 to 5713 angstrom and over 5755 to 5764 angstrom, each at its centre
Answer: 0.12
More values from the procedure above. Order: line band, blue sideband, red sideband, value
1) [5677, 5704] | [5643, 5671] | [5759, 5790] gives 0.03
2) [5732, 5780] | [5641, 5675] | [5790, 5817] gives -0.06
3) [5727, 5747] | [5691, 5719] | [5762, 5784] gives 0.10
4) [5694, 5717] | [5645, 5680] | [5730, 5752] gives -0.04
